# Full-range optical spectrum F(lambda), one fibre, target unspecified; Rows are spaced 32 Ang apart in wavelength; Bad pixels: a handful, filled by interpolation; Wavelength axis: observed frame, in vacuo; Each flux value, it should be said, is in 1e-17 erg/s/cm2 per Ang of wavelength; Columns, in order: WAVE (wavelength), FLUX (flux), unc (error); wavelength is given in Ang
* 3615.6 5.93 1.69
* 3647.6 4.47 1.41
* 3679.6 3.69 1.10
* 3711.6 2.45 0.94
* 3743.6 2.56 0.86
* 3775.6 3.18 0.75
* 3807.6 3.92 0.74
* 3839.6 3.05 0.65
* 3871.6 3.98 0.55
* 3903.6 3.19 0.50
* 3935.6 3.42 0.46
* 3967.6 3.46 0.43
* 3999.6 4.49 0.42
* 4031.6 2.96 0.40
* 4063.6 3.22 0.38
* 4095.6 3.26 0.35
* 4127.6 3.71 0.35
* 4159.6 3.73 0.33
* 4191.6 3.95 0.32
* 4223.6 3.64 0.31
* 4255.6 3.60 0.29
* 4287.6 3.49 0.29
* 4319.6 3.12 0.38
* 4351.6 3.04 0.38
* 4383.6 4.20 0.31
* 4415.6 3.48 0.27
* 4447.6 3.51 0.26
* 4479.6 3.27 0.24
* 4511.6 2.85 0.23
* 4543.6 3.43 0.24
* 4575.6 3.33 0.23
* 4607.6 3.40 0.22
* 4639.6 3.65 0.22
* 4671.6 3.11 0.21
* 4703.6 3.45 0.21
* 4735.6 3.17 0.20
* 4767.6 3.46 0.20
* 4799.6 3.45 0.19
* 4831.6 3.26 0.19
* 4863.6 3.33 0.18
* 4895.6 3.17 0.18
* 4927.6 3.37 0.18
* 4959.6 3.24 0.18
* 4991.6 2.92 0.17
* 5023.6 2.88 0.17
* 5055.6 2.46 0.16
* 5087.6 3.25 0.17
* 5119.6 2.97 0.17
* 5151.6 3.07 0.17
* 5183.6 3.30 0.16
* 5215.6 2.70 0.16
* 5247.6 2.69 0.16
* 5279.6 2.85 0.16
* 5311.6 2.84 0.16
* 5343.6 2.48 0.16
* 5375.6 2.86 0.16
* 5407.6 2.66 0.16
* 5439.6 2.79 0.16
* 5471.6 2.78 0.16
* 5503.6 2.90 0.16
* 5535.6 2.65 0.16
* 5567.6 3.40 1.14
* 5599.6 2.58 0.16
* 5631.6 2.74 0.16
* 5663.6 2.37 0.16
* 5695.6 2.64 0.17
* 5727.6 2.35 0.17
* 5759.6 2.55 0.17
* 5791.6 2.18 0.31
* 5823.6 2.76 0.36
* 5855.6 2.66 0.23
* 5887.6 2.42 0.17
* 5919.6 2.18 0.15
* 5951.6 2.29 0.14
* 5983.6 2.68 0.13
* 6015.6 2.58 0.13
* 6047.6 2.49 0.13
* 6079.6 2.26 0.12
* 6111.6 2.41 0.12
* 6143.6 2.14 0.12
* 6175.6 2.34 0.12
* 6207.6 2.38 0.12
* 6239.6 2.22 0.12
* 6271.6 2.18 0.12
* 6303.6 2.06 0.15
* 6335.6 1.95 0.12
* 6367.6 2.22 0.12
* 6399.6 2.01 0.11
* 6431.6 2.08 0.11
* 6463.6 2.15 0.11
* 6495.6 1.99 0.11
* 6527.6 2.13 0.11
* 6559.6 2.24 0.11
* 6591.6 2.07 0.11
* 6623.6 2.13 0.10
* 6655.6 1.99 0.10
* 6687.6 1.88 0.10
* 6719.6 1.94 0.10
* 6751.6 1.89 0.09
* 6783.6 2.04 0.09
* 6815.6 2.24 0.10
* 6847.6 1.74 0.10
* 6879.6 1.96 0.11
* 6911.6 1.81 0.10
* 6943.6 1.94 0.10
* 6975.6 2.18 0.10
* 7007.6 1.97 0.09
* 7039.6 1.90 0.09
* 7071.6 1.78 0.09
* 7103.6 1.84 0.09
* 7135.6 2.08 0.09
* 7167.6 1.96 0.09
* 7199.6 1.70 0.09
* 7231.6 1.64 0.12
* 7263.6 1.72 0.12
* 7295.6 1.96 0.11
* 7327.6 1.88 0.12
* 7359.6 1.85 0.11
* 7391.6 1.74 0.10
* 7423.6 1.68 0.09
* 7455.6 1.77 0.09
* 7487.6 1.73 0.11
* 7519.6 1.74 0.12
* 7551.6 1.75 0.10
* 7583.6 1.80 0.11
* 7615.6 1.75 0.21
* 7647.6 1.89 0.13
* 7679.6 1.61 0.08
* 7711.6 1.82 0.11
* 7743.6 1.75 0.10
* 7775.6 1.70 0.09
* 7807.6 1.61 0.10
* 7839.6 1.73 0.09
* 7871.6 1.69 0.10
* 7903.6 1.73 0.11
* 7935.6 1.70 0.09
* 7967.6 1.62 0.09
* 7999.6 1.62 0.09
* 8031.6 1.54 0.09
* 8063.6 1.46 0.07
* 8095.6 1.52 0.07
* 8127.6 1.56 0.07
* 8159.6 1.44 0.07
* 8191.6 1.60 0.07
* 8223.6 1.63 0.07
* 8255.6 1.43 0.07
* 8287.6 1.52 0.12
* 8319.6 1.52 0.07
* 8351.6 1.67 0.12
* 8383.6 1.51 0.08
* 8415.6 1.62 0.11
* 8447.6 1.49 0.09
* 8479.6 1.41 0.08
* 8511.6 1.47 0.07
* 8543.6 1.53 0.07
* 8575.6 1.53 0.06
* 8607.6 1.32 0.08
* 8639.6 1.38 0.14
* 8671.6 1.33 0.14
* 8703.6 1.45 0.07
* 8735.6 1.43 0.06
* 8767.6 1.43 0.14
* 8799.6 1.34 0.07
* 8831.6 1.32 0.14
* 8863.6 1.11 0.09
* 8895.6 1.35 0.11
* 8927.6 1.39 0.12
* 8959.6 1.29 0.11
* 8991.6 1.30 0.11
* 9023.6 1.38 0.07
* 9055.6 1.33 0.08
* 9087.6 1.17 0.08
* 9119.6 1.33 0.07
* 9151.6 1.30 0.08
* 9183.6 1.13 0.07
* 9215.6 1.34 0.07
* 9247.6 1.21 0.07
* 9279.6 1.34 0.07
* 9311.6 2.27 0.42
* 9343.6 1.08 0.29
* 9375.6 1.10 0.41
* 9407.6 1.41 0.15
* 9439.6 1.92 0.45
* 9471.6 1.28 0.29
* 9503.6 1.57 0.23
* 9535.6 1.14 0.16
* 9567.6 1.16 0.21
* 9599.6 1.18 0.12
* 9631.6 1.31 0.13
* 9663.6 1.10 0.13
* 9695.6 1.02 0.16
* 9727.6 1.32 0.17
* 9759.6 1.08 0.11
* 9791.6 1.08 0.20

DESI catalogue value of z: 0.036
